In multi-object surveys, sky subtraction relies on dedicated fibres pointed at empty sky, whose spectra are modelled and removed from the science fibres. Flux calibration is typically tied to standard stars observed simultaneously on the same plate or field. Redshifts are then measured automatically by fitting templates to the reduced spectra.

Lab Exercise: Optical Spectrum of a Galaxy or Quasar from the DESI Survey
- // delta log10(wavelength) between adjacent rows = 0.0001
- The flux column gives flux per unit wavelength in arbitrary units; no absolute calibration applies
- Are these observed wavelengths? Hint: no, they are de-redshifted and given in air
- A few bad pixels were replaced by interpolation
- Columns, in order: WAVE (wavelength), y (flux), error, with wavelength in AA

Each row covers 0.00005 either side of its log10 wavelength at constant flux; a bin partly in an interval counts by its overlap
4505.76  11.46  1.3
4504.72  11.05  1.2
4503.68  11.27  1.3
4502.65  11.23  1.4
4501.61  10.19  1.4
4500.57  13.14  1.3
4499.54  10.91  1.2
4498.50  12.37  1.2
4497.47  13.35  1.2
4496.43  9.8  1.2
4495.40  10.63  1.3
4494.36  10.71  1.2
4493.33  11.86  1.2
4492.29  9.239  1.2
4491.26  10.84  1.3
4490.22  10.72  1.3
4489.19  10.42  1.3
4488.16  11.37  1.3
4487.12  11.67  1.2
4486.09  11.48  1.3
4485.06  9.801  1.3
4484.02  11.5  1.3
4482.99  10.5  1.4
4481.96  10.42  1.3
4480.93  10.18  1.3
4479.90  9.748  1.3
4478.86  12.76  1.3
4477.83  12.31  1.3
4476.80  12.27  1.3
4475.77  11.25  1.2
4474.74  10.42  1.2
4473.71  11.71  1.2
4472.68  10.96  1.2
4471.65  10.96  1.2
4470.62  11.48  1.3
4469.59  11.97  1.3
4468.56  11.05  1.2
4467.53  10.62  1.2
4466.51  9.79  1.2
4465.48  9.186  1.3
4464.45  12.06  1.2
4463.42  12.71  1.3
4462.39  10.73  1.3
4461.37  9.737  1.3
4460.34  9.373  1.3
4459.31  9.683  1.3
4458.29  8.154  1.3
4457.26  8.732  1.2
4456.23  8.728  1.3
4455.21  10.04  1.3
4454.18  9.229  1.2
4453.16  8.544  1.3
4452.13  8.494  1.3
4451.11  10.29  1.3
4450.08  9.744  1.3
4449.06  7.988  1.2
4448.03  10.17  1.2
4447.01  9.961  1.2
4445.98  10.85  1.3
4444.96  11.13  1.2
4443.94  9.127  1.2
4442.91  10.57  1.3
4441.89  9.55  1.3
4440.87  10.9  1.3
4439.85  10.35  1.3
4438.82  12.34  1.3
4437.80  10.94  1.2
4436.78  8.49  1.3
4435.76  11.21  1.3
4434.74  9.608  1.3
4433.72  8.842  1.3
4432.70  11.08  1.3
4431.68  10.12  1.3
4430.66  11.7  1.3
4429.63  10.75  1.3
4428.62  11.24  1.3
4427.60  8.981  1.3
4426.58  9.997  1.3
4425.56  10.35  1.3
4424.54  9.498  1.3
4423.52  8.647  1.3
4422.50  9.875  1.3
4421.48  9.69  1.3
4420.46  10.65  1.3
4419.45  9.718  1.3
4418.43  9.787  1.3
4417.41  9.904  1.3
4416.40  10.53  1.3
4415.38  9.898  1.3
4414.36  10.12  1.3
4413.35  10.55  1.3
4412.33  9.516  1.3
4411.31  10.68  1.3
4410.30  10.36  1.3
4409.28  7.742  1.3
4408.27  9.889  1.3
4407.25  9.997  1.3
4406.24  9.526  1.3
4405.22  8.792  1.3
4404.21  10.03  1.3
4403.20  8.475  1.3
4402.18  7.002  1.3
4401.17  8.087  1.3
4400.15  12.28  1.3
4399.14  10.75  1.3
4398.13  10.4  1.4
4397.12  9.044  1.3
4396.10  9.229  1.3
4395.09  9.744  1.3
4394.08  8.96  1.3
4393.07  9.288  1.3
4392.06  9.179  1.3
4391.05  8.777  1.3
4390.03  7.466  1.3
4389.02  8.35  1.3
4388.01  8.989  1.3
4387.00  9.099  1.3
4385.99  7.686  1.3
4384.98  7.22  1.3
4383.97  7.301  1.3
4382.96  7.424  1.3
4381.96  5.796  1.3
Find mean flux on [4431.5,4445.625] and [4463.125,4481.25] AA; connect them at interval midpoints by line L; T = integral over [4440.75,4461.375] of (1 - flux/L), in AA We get 2.1 AA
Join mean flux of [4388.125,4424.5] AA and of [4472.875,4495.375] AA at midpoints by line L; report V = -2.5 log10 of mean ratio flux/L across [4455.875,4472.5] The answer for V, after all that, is 0.029 mag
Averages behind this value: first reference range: 9.51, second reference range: 11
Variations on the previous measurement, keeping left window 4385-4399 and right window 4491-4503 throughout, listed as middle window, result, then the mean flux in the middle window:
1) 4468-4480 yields -0.07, 11.5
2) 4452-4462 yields 0.14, 9.12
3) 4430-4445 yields -0.05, 10.4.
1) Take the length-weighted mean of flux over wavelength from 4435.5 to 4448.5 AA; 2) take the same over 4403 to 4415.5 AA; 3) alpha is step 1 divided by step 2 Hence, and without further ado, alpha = 1.1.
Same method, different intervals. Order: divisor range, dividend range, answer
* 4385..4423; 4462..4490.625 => 1.17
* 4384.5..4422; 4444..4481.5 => 1.10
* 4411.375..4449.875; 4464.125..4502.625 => 1.09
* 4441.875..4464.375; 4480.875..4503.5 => 1.13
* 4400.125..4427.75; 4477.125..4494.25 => 1.14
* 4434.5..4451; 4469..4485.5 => 1.09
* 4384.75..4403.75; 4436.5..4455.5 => 1.11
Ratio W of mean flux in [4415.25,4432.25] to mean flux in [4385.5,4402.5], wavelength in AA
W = 1.1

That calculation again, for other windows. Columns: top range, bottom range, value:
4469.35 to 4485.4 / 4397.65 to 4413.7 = 1.16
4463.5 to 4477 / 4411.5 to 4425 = 1.12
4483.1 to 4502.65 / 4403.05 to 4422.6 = 1.13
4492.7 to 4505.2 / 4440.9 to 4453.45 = 1.16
